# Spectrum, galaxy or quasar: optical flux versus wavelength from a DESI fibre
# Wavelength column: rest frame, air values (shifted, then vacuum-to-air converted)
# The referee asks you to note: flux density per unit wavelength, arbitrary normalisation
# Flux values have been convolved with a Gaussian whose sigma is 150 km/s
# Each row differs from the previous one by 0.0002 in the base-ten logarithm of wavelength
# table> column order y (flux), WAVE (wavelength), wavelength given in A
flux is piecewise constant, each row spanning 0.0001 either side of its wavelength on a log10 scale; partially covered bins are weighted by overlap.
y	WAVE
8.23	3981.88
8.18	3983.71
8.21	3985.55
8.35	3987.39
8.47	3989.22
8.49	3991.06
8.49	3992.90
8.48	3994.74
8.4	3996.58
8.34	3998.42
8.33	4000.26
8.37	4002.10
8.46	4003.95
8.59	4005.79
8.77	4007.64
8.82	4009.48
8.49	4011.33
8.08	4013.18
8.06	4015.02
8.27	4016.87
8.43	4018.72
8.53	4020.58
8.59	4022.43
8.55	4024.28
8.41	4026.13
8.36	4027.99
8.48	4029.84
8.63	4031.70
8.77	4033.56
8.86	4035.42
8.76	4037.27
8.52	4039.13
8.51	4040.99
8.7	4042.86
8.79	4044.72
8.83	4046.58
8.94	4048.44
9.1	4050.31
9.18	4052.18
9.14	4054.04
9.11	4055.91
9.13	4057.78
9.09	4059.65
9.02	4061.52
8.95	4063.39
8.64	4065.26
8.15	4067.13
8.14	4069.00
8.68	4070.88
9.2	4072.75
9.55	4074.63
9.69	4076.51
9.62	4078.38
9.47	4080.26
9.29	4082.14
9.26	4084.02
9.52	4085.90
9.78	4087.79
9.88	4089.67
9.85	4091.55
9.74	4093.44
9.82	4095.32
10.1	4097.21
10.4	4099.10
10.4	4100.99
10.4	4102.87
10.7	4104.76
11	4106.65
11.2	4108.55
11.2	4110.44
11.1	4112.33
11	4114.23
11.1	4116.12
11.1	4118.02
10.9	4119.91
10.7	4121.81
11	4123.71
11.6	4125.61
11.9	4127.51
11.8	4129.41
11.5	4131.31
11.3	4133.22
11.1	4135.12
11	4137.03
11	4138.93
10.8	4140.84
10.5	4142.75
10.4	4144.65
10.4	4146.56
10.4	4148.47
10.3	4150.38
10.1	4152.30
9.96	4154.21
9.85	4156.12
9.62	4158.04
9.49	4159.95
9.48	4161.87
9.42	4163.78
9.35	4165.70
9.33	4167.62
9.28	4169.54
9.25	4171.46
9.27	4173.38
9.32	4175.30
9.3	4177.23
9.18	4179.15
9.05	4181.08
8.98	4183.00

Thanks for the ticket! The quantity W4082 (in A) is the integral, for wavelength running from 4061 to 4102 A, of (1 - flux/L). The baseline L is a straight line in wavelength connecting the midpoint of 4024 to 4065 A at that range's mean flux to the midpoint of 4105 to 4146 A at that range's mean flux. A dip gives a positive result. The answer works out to 1.8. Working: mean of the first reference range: 8.81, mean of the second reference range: 11.1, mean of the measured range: 9.43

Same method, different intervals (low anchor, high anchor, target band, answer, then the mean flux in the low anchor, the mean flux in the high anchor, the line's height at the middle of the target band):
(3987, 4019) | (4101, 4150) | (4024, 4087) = 4.0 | 8.43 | 11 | 9.53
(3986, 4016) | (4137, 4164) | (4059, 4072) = 0.7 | 8.43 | 10.2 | 9.19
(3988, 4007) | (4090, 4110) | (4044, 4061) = 0.8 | 8.45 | 10.4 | 9.48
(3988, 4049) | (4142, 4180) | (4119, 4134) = -3.0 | 8.53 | 9.71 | 9.42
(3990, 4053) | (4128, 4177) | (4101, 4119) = -2.4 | 8.57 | 10.2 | 9.65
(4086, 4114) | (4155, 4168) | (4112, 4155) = -4.3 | 10.4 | 9.52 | 9.91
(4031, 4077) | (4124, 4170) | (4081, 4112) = -1.9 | 8.88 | 10.4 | 9.59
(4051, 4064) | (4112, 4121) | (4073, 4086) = 0.5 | 9.09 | 11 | 9.81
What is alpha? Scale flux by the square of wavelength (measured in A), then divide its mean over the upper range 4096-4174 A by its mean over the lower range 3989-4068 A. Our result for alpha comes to 1.28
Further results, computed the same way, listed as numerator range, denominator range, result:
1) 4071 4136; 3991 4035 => 1.29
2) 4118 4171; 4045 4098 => 1.17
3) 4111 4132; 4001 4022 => 1.41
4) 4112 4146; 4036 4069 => 1.30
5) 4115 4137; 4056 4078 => 1.29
